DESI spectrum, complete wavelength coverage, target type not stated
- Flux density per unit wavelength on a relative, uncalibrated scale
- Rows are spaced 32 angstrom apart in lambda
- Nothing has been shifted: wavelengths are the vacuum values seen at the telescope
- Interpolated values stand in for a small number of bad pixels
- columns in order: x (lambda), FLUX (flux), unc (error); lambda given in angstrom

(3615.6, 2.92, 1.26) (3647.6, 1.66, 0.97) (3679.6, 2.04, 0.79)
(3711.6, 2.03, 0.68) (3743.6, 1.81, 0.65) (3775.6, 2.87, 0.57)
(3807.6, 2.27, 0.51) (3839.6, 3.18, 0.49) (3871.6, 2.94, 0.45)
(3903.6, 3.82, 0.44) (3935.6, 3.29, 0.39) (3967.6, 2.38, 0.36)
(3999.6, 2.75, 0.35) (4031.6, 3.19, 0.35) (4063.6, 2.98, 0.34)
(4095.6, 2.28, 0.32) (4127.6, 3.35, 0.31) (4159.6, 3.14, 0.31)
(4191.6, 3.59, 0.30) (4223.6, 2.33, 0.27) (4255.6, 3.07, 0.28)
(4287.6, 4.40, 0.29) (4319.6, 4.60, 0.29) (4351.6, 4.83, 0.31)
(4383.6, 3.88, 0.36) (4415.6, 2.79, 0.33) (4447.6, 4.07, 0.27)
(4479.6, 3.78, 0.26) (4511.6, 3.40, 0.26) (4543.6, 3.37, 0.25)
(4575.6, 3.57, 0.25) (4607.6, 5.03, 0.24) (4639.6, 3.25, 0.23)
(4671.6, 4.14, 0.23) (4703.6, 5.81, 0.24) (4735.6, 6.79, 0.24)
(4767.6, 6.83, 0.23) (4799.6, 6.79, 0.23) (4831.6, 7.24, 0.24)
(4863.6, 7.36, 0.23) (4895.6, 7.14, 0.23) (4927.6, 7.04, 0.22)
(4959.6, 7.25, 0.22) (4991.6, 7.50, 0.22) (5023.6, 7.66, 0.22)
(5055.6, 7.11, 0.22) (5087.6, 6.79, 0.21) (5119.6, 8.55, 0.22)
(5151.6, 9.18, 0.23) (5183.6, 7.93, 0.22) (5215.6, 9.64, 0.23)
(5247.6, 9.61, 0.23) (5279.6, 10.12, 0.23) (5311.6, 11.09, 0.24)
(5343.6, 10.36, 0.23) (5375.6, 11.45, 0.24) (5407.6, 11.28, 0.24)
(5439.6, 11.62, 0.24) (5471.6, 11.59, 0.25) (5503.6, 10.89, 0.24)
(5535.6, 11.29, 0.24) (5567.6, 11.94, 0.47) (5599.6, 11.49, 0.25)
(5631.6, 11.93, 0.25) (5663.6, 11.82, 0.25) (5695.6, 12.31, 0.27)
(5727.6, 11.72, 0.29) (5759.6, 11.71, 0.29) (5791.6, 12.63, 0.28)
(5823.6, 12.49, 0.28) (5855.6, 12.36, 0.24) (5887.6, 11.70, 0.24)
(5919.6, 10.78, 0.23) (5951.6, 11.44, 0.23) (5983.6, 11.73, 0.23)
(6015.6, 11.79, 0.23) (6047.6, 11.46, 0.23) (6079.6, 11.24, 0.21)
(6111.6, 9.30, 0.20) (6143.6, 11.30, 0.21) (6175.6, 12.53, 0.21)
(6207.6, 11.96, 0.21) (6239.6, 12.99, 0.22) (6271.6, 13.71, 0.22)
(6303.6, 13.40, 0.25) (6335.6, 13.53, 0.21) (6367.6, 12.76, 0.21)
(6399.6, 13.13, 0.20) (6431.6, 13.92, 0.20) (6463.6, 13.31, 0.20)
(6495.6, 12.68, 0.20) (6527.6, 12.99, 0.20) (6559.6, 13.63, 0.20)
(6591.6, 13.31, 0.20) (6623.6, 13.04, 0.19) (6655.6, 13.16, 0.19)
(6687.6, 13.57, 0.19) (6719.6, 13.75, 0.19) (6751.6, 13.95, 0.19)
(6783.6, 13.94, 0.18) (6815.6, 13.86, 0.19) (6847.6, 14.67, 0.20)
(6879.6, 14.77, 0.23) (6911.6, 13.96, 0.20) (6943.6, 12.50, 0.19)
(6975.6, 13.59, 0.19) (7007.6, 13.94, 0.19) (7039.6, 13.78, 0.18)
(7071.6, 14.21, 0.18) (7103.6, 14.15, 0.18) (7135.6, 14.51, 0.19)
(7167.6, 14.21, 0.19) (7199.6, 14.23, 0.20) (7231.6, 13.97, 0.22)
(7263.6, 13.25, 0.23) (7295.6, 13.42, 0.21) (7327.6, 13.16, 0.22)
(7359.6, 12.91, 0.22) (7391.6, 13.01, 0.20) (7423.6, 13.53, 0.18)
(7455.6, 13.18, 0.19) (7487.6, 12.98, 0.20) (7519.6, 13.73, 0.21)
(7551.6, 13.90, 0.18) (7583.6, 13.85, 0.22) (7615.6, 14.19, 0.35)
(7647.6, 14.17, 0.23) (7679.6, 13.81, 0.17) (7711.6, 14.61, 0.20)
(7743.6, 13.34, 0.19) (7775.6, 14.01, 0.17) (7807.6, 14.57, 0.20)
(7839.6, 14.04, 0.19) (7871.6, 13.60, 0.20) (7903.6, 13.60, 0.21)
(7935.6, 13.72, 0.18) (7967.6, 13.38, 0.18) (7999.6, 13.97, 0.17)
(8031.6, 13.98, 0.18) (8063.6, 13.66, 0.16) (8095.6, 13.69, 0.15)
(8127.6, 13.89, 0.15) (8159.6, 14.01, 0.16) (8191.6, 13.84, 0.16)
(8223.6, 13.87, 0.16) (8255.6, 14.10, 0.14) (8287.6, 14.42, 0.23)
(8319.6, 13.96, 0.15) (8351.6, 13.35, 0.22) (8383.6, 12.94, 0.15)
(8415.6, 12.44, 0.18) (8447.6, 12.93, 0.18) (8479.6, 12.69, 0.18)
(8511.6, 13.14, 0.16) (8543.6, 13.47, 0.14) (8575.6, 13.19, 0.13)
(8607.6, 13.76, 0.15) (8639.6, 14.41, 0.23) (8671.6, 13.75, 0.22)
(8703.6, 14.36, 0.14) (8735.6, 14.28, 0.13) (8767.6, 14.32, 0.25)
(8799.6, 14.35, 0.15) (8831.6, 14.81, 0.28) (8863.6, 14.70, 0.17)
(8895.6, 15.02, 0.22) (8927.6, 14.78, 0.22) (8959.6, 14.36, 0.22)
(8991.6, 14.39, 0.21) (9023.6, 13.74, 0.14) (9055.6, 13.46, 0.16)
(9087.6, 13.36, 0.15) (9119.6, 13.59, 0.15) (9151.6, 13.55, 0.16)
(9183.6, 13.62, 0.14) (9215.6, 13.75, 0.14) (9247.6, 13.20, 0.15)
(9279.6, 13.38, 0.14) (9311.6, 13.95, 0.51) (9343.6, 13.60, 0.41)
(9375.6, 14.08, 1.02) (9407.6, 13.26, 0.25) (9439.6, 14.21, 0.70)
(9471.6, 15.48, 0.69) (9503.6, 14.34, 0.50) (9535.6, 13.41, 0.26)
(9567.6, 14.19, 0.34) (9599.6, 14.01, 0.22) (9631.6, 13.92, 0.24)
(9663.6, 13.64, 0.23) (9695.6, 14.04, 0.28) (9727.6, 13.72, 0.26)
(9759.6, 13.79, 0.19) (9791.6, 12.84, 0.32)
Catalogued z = 0.18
